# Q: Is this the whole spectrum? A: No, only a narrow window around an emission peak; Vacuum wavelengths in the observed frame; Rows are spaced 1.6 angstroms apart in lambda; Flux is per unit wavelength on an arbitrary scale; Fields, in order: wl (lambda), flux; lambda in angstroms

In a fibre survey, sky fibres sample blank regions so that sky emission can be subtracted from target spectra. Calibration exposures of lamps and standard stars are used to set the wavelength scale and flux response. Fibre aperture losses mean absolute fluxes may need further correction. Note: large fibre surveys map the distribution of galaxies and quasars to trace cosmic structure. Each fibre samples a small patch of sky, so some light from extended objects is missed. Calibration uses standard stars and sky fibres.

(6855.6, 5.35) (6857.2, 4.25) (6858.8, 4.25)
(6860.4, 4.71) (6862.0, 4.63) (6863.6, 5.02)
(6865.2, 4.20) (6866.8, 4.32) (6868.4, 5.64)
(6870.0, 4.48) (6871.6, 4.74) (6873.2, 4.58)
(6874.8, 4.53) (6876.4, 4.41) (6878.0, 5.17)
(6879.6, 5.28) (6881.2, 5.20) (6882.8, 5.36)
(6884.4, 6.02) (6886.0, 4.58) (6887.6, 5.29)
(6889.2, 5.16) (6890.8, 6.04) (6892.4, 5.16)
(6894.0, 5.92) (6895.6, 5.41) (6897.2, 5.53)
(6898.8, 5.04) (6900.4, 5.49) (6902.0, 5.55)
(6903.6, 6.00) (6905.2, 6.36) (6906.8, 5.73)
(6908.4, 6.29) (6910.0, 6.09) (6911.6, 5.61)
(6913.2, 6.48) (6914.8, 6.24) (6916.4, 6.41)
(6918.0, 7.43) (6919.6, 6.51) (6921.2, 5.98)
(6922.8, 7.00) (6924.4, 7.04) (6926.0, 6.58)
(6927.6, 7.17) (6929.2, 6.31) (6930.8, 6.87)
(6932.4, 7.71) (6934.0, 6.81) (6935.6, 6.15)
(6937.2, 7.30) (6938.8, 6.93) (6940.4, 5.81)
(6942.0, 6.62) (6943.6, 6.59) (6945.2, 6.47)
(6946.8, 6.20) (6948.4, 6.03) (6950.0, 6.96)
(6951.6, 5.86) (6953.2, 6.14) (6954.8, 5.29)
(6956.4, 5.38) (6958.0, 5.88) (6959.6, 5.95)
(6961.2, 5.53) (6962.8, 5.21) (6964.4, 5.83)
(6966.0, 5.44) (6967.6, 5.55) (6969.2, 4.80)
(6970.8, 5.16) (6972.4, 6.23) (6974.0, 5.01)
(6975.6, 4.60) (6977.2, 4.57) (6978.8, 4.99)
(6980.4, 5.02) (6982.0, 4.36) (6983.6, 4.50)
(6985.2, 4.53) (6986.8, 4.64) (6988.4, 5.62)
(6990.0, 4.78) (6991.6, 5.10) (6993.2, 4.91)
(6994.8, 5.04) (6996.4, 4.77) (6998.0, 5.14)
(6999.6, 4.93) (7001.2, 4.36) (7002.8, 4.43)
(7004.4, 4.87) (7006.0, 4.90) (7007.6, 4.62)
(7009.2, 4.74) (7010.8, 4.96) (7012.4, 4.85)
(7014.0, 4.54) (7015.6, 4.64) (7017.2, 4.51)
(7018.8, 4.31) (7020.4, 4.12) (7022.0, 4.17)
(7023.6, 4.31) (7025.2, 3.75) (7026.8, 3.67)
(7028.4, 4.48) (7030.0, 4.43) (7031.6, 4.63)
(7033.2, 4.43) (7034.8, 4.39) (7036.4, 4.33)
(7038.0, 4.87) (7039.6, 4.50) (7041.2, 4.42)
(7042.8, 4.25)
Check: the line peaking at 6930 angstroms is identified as Mg II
